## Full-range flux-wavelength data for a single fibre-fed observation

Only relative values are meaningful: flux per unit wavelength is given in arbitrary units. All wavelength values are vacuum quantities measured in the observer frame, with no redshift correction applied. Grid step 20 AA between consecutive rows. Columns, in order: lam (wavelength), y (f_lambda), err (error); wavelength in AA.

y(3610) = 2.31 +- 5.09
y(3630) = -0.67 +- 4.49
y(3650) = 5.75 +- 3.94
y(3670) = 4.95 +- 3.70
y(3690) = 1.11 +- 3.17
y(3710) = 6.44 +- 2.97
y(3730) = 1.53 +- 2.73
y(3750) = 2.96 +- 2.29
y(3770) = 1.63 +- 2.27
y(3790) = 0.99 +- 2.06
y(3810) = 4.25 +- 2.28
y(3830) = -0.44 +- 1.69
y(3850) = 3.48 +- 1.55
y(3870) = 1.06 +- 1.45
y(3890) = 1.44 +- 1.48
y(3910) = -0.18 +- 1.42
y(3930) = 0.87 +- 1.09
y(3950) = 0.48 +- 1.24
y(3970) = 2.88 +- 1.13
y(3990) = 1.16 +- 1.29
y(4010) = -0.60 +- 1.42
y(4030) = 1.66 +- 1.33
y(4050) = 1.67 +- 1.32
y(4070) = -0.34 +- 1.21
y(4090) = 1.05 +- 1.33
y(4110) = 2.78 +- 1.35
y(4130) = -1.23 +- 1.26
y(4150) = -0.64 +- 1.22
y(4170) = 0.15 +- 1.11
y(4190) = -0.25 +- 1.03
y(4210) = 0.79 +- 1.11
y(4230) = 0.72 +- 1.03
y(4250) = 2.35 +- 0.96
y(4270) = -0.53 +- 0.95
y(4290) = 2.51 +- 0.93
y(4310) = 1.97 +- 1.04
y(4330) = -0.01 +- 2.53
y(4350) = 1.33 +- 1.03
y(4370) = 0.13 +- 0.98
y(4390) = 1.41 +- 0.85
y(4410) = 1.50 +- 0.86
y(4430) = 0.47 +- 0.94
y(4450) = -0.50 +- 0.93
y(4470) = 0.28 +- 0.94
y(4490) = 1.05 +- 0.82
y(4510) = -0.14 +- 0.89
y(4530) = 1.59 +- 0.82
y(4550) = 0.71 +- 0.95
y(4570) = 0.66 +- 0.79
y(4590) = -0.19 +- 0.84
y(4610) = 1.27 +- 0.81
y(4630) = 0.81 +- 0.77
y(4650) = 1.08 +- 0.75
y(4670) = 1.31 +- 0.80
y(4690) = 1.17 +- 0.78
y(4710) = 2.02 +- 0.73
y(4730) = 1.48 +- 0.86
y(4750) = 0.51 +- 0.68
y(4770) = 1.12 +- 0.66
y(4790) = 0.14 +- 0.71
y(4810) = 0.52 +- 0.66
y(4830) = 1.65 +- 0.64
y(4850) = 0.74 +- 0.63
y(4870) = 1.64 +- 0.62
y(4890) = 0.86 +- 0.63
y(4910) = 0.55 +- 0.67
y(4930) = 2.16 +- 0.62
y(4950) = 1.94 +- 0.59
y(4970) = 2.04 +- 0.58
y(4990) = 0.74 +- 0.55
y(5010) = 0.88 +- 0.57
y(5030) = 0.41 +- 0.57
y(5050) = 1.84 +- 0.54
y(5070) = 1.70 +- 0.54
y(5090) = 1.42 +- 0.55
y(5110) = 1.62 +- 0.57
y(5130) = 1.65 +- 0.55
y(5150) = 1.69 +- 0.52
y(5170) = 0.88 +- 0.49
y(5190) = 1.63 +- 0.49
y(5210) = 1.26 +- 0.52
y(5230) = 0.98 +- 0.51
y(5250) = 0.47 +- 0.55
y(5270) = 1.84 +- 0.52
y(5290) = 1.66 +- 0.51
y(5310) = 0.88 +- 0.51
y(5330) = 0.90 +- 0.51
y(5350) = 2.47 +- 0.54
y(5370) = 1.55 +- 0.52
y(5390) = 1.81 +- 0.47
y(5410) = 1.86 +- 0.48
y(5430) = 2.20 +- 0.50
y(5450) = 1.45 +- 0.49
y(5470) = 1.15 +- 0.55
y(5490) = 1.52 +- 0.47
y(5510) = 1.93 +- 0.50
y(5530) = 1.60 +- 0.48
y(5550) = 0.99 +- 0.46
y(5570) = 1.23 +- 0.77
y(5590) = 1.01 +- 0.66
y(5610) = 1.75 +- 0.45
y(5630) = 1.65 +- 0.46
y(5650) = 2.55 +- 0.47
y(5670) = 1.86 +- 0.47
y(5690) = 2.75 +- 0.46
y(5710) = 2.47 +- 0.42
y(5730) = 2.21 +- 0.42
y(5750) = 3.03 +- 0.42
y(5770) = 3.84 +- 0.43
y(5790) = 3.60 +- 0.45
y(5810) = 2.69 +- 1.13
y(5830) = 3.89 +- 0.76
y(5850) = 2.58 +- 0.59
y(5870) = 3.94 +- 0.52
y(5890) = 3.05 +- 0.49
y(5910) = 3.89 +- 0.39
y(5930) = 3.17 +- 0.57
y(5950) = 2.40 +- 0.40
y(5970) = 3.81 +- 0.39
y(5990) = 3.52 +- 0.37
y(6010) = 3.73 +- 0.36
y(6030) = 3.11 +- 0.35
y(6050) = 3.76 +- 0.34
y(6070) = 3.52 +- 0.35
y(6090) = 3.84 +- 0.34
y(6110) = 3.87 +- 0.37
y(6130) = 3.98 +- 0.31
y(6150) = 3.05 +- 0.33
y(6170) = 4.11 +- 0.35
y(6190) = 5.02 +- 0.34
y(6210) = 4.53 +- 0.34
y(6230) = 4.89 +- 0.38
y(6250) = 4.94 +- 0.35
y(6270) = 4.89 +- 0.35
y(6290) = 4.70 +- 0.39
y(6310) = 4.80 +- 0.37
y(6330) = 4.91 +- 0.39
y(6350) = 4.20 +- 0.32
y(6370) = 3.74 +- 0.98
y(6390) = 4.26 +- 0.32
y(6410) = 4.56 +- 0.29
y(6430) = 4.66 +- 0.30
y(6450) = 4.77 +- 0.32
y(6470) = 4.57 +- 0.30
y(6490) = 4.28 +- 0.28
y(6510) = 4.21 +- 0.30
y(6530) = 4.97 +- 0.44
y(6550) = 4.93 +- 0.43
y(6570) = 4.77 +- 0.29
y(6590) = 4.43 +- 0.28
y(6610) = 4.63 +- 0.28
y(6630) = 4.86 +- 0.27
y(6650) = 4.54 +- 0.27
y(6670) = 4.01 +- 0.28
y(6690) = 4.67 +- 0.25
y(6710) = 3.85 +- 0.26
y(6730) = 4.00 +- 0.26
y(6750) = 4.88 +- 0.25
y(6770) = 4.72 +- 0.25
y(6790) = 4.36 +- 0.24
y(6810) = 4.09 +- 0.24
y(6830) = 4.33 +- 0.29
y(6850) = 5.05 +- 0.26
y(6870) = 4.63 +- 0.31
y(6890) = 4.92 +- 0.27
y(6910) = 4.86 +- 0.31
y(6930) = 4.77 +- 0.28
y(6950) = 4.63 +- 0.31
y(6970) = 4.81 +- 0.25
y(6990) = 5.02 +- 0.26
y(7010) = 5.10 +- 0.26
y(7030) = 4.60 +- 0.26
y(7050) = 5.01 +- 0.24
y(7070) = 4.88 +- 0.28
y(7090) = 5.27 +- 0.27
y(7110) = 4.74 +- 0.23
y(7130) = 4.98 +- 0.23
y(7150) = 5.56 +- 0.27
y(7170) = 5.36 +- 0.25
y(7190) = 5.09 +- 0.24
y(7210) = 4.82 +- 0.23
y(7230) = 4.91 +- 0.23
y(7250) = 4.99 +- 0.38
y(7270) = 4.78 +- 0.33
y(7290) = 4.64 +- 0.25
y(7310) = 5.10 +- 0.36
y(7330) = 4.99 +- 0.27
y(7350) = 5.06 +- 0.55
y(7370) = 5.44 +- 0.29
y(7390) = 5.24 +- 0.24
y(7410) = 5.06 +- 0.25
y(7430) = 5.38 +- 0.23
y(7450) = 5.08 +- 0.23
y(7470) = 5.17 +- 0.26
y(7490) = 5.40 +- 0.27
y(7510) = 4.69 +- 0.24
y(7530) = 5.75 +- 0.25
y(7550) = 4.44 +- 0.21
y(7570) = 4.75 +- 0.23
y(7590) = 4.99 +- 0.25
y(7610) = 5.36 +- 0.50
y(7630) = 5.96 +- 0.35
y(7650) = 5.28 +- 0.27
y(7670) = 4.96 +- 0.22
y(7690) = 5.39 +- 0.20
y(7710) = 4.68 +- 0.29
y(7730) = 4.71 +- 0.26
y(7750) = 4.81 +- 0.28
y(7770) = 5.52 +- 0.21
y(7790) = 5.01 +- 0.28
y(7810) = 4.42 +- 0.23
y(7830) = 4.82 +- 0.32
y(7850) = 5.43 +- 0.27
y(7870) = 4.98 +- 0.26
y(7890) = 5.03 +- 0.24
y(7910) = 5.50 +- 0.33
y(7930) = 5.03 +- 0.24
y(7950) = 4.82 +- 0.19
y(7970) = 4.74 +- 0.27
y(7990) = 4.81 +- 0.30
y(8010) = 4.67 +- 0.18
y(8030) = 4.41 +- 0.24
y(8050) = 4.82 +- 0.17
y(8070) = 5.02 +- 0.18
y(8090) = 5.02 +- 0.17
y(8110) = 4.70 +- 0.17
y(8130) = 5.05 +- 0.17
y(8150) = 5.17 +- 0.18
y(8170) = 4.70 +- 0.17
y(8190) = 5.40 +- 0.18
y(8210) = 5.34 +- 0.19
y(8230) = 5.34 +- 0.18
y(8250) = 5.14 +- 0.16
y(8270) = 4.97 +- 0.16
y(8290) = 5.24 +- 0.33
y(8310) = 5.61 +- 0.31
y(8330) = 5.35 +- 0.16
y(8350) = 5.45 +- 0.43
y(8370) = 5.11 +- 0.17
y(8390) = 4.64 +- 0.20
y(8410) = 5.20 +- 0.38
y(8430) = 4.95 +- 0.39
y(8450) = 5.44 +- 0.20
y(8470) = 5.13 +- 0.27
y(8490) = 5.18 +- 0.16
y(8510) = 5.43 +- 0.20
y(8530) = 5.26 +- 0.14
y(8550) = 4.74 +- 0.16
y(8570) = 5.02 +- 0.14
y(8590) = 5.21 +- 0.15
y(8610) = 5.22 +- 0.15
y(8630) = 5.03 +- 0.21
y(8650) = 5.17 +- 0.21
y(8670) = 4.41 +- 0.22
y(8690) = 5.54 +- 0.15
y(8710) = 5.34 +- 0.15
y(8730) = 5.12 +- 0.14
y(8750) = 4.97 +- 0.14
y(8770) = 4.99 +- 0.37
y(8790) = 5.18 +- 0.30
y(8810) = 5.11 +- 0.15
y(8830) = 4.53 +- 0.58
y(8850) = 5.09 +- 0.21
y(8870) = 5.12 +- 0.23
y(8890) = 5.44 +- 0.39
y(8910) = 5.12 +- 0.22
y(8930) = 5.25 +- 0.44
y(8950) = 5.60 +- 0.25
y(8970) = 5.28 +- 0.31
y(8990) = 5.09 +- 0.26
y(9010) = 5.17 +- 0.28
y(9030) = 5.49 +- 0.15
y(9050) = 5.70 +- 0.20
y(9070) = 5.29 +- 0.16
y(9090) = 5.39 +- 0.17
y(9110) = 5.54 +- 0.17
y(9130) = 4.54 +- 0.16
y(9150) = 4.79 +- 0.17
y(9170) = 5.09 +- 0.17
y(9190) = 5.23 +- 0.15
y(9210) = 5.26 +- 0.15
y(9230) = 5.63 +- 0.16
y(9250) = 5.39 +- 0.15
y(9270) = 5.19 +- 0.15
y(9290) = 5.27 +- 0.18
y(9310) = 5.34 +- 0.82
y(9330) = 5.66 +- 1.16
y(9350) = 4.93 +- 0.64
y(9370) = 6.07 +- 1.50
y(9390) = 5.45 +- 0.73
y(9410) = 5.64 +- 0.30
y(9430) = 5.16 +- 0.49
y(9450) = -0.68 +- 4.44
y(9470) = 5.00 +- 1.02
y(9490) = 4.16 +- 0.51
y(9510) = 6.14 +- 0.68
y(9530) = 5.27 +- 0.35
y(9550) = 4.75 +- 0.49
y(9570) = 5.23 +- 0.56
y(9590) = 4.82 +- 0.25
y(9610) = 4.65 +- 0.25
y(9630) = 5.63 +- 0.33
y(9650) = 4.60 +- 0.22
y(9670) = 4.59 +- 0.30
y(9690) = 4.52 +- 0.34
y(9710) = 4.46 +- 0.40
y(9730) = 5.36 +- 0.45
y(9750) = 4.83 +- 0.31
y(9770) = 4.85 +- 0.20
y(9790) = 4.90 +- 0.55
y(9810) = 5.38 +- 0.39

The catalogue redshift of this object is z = 0.55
